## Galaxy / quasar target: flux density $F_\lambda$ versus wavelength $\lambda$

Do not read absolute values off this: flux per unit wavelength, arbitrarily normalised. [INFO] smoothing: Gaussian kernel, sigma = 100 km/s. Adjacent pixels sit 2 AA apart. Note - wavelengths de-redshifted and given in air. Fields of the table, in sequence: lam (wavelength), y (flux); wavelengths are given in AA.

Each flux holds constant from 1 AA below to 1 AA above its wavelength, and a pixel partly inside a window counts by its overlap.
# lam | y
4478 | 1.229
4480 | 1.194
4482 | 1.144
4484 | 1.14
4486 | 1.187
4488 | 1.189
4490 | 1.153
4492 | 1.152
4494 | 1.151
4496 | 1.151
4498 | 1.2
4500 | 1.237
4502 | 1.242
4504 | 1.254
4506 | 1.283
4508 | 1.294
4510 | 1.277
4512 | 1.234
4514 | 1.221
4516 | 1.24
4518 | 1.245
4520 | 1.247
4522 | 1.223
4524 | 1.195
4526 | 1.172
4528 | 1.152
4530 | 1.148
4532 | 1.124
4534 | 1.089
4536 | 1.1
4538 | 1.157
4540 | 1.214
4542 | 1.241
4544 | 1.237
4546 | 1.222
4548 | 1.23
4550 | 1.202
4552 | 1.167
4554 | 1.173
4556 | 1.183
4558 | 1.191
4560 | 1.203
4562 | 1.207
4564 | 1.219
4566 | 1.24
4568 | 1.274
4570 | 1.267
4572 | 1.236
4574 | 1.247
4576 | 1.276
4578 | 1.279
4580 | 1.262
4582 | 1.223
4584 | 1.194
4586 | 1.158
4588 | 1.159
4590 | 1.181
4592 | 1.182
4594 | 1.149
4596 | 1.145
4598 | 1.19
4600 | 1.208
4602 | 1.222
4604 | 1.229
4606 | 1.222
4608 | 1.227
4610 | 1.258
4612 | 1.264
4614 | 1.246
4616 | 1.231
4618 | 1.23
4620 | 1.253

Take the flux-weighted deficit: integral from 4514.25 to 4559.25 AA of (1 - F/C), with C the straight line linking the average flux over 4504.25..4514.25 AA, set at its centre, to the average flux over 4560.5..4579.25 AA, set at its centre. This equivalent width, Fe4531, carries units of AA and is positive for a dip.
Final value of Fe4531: 2.4 AA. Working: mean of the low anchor 1.26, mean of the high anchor 1.25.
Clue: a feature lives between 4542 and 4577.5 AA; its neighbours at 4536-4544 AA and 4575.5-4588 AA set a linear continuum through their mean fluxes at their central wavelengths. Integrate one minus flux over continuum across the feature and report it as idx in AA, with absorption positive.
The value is -0.4 AA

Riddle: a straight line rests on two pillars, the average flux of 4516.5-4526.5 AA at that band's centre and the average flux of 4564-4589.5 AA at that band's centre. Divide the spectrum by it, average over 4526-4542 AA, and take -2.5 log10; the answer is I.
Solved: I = 0.07 mag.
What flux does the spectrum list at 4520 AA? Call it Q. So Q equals 1.247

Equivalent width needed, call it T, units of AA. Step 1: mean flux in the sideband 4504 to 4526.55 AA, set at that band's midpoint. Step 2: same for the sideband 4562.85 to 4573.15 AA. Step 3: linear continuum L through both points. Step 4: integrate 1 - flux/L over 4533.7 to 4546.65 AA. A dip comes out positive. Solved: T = 0.6 AA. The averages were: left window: 1.24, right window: 1.25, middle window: 1.18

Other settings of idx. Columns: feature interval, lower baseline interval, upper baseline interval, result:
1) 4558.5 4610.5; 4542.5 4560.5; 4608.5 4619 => 0.3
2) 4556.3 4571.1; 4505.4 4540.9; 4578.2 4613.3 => -0.3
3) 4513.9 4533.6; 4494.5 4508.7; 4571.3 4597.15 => 0.5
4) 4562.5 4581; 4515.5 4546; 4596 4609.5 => -0.8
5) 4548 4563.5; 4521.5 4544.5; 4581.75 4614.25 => -0.2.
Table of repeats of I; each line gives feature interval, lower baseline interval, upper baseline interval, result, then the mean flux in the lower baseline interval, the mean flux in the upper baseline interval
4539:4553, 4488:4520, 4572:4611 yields 0.00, 1.22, 1.21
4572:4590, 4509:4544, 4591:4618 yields -0.01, 1.19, 1.21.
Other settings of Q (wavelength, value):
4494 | 1.151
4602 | 1.222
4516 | 1.24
